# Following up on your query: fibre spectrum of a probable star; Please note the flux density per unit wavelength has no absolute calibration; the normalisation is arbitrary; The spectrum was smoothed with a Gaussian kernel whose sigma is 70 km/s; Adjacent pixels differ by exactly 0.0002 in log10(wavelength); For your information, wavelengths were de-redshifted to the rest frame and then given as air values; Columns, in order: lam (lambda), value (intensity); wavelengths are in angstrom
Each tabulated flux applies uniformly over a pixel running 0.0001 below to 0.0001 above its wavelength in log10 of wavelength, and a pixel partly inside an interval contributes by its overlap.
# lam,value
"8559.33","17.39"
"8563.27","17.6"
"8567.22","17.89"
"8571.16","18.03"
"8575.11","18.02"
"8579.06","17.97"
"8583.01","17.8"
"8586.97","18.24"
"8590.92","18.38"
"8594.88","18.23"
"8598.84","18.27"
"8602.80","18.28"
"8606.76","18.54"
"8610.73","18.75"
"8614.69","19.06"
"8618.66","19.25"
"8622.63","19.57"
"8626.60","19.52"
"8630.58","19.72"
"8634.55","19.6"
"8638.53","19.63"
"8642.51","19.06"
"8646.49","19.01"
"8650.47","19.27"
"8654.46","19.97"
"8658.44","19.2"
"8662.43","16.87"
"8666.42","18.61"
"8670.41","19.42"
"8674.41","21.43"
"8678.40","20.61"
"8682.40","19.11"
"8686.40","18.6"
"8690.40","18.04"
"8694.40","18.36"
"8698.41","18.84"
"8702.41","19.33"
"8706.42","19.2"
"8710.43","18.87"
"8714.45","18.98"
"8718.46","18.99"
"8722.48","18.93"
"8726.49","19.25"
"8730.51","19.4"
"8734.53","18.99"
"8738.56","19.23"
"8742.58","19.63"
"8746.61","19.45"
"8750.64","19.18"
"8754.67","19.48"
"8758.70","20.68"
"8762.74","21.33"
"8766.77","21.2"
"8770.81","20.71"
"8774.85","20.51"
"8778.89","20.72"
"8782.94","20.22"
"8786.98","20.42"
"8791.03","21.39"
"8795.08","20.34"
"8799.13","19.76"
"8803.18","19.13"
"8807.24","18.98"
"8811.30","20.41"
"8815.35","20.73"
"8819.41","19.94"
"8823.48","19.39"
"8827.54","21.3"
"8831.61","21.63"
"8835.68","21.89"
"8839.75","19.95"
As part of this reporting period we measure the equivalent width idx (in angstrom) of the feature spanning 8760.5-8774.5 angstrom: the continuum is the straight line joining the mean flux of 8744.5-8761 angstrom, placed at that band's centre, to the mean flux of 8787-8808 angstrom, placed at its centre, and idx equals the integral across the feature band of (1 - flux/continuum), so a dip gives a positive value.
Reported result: -0.8 angstrom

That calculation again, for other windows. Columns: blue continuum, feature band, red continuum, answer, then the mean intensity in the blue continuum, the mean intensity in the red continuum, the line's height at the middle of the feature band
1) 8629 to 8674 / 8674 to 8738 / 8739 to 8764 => 1.4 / 19.2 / 19.9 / 19.6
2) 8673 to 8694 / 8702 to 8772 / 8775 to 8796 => 1.6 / 19.4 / 20.6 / 20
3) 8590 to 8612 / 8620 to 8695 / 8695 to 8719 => -2.2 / 18.4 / 19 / 18.7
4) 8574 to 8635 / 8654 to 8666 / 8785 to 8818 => 0.4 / 18.7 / 20.1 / 19.1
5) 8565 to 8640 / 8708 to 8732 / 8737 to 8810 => 0.7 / 18.7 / 20.1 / 19.7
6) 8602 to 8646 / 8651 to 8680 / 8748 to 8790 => 0.2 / 19.2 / 20.5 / 19.6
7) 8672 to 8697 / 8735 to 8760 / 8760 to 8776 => 1.2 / 19.3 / 20.9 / 20.6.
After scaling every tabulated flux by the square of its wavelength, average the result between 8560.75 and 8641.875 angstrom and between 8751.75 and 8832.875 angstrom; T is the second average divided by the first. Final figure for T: 1.1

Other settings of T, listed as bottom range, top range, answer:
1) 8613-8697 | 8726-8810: 1.07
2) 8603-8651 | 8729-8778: 1.07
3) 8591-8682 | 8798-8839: 1.11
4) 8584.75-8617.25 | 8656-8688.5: 1.06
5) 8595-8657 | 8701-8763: 1.04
